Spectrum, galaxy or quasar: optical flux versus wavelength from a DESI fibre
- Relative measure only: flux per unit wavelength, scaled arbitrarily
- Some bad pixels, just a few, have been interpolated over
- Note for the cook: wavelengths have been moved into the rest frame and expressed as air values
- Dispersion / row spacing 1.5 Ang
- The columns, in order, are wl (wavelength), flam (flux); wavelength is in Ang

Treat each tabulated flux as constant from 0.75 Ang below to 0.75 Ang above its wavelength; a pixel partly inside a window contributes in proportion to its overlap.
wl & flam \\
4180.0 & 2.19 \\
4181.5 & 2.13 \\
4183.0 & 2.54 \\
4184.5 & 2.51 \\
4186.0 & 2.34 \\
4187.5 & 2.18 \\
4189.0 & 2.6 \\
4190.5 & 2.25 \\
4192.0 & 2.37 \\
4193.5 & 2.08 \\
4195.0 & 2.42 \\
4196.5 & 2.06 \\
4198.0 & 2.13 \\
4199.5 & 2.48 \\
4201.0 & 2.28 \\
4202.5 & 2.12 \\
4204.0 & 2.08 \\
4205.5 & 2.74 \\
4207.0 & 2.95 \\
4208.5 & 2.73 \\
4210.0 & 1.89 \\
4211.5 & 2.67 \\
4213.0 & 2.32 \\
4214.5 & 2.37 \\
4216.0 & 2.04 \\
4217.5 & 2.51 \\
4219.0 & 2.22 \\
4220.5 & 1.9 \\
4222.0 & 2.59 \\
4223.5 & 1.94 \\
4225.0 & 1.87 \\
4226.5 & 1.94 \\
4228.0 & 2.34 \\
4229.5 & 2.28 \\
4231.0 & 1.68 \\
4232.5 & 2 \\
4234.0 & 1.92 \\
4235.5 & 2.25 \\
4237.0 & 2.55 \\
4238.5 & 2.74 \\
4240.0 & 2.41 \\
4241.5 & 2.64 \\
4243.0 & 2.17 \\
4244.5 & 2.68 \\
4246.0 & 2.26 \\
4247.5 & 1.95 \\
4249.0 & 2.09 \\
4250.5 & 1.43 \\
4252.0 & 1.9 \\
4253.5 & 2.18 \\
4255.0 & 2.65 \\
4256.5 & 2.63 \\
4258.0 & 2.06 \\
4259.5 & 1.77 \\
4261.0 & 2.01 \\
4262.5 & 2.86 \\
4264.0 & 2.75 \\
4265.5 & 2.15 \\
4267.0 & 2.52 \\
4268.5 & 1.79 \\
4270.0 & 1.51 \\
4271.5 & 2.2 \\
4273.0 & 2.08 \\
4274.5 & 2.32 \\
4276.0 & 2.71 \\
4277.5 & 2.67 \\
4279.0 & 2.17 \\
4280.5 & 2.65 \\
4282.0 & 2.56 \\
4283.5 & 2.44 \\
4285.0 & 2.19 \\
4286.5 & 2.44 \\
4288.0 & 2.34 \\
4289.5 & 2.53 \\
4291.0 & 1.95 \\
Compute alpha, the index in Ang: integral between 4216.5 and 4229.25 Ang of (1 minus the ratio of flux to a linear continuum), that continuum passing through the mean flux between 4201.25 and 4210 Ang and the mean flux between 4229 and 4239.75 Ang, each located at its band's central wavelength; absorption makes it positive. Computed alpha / 0.8 Ang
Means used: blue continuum 2.46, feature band 2.17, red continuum 2.21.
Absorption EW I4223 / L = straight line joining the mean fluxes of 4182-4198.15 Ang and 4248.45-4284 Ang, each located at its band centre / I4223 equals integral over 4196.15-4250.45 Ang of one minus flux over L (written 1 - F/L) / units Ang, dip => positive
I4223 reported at 0.7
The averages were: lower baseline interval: 2.32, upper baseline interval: 2.25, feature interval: 2.26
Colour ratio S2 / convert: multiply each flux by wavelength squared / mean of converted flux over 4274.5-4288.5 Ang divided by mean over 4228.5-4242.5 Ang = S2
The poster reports 1.1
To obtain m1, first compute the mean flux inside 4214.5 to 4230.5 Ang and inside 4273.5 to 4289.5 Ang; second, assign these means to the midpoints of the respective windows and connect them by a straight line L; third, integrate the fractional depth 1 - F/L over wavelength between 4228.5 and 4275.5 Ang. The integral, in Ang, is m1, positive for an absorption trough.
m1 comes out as 1.90 Ang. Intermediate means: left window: 2.17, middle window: 2.21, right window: 2.45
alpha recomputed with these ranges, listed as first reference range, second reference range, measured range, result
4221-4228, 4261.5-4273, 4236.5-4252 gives -0.75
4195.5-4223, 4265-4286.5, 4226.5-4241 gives 0.54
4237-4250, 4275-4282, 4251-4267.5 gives 0.97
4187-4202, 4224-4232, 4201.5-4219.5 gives -1.92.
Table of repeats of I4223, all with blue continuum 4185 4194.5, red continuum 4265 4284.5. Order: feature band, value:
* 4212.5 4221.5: 0.3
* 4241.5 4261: 1.1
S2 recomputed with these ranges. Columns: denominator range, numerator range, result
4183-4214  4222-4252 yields 0.93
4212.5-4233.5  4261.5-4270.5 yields 1.09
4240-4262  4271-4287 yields 1.11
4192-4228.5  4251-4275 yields 0.99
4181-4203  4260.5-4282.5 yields 1.05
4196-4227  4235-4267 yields 1.03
